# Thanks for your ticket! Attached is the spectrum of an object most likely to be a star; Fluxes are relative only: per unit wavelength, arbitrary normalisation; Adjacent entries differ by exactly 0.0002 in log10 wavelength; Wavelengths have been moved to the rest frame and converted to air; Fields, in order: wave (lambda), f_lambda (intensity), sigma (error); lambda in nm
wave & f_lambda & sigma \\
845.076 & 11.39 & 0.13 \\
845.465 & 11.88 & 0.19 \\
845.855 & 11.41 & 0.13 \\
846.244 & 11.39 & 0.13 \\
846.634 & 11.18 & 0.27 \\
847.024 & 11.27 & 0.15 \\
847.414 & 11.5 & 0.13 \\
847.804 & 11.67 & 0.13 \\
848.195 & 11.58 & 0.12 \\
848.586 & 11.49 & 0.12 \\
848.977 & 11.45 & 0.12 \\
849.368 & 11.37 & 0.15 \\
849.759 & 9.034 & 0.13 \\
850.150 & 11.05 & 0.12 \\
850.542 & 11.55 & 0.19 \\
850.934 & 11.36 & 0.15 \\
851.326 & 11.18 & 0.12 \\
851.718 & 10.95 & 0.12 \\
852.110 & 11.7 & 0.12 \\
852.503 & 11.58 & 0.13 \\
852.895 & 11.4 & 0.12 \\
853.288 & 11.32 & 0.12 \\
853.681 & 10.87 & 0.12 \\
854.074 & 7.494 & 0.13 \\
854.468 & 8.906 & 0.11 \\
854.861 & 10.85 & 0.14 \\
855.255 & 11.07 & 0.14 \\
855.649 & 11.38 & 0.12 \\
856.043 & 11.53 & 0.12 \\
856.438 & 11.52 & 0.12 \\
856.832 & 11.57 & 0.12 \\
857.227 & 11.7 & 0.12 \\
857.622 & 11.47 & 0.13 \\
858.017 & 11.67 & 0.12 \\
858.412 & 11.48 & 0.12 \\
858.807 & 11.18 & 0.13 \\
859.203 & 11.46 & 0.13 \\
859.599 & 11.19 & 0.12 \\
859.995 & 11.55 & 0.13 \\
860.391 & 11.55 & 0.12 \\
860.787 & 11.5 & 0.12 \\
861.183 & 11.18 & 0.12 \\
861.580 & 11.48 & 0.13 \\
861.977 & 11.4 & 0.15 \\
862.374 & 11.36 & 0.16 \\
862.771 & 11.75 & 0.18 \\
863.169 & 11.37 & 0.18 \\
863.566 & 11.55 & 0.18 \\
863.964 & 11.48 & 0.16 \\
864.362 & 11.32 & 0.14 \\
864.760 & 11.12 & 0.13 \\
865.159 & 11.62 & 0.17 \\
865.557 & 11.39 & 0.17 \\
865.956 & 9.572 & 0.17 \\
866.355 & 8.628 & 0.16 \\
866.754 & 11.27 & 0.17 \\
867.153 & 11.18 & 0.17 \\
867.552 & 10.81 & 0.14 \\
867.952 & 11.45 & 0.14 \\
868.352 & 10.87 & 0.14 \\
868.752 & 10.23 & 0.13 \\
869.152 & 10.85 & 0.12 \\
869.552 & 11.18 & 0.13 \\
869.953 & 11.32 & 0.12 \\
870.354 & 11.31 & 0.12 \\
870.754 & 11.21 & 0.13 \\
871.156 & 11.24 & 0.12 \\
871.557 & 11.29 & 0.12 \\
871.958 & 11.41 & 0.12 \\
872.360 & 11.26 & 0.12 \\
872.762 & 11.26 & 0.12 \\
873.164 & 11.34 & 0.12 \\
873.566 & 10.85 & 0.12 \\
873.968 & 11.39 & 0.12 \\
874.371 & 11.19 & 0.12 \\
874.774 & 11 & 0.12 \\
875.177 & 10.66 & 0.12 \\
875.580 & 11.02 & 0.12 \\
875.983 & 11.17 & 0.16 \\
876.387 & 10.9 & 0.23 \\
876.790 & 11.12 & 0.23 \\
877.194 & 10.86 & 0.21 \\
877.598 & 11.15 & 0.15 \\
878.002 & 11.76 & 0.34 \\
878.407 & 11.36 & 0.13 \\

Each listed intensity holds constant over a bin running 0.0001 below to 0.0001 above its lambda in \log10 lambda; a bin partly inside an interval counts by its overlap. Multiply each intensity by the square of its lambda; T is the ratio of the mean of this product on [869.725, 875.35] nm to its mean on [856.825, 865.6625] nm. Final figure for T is 1.0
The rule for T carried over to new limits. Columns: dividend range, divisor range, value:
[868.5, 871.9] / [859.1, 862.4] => 0.99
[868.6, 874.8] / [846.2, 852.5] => 1.05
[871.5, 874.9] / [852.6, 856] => 1.12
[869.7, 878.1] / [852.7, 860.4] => 1.05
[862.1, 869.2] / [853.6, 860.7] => 1.02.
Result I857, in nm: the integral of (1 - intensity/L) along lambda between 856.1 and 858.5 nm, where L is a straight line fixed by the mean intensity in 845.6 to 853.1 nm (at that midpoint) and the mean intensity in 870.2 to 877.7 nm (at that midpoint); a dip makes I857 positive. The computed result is -0.07 nm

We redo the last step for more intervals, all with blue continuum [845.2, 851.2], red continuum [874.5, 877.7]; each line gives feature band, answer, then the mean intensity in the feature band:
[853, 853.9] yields 0.02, 11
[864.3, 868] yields 0.10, 10.8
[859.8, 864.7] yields -0.14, 11.4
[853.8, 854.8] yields 0.22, 8.77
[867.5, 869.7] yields 0.03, 10.9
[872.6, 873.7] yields -0.01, 11.2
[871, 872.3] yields -0.03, 11.3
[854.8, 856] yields 0.00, 11.2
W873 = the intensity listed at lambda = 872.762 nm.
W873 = 11.26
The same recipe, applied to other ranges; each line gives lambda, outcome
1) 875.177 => 10.66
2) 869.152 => 10.85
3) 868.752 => 10.23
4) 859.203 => 11.46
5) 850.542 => 11.55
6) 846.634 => 11.18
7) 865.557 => 11.39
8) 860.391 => 11.55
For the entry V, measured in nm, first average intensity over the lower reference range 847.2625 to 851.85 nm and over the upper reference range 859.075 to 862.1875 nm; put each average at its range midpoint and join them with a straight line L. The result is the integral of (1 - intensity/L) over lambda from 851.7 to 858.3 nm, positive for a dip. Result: 0.17 nm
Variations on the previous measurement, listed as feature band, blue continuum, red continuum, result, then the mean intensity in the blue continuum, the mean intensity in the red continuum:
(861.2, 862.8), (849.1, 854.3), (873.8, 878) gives -0.07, 10.8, 11.1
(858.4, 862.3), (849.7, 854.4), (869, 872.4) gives -0.14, 10.8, 11.2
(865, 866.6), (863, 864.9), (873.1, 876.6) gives 0.15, 11.4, 11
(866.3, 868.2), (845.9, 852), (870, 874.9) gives 0.07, 11.2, 11.2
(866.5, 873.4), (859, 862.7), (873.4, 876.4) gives 0.03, 11.4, 11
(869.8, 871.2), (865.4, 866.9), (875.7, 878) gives -0.10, 10.1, 11.1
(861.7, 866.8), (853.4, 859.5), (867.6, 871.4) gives -0.02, 11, 11.1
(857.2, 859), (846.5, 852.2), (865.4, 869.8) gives -0.09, 11.2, 10.7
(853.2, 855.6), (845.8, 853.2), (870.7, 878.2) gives 0.24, 11.3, 11.2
